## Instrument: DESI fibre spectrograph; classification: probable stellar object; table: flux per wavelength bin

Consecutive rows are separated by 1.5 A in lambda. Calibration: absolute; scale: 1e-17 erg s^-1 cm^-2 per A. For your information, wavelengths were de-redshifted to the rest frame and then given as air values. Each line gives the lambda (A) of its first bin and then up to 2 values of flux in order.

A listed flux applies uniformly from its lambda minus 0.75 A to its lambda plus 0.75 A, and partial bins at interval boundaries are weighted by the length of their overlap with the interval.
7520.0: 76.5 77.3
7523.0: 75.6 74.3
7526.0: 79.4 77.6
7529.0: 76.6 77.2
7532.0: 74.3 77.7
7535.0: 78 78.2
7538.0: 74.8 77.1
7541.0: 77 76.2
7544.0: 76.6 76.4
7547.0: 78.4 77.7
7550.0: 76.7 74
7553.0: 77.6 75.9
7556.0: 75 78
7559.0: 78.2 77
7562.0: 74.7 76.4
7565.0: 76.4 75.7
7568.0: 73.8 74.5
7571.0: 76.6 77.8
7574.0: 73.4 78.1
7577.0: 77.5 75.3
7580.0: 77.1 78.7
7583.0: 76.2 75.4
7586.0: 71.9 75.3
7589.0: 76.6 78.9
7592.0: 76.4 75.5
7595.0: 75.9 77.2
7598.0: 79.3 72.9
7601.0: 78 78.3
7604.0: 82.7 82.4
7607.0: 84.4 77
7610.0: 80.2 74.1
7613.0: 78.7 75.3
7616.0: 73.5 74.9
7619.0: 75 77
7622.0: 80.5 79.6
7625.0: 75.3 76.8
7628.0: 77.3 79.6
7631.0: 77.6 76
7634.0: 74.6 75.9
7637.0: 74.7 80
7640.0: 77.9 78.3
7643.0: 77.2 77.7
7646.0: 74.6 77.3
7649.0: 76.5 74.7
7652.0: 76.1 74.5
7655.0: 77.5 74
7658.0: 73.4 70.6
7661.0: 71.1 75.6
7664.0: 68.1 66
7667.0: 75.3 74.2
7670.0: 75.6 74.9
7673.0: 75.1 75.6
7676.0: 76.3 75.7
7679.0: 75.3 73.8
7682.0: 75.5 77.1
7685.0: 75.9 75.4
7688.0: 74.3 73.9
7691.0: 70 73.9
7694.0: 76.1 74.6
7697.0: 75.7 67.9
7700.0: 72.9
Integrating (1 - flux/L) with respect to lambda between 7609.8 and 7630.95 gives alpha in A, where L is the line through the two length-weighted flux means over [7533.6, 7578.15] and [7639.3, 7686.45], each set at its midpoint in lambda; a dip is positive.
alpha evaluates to -0.39 A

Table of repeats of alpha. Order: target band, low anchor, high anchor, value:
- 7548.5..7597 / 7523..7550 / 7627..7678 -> 0.1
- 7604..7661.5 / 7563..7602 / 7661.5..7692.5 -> -1.2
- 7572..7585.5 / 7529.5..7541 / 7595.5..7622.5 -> 0.2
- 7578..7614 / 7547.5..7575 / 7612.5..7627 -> -0.5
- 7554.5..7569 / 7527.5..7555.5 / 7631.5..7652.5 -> 0.1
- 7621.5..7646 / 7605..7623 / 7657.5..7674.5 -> -0.5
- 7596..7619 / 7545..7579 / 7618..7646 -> -0.3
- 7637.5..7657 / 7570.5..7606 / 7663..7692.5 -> -0.4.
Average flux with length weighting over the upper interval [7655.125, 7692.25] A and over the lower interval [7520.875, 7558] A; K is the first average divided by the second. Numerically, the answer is 0.96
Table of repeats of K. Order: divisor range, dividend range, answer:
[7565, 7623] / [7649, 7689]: 0.97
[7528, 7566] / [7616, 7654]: 1.00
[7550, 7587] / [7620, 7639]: 1.02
